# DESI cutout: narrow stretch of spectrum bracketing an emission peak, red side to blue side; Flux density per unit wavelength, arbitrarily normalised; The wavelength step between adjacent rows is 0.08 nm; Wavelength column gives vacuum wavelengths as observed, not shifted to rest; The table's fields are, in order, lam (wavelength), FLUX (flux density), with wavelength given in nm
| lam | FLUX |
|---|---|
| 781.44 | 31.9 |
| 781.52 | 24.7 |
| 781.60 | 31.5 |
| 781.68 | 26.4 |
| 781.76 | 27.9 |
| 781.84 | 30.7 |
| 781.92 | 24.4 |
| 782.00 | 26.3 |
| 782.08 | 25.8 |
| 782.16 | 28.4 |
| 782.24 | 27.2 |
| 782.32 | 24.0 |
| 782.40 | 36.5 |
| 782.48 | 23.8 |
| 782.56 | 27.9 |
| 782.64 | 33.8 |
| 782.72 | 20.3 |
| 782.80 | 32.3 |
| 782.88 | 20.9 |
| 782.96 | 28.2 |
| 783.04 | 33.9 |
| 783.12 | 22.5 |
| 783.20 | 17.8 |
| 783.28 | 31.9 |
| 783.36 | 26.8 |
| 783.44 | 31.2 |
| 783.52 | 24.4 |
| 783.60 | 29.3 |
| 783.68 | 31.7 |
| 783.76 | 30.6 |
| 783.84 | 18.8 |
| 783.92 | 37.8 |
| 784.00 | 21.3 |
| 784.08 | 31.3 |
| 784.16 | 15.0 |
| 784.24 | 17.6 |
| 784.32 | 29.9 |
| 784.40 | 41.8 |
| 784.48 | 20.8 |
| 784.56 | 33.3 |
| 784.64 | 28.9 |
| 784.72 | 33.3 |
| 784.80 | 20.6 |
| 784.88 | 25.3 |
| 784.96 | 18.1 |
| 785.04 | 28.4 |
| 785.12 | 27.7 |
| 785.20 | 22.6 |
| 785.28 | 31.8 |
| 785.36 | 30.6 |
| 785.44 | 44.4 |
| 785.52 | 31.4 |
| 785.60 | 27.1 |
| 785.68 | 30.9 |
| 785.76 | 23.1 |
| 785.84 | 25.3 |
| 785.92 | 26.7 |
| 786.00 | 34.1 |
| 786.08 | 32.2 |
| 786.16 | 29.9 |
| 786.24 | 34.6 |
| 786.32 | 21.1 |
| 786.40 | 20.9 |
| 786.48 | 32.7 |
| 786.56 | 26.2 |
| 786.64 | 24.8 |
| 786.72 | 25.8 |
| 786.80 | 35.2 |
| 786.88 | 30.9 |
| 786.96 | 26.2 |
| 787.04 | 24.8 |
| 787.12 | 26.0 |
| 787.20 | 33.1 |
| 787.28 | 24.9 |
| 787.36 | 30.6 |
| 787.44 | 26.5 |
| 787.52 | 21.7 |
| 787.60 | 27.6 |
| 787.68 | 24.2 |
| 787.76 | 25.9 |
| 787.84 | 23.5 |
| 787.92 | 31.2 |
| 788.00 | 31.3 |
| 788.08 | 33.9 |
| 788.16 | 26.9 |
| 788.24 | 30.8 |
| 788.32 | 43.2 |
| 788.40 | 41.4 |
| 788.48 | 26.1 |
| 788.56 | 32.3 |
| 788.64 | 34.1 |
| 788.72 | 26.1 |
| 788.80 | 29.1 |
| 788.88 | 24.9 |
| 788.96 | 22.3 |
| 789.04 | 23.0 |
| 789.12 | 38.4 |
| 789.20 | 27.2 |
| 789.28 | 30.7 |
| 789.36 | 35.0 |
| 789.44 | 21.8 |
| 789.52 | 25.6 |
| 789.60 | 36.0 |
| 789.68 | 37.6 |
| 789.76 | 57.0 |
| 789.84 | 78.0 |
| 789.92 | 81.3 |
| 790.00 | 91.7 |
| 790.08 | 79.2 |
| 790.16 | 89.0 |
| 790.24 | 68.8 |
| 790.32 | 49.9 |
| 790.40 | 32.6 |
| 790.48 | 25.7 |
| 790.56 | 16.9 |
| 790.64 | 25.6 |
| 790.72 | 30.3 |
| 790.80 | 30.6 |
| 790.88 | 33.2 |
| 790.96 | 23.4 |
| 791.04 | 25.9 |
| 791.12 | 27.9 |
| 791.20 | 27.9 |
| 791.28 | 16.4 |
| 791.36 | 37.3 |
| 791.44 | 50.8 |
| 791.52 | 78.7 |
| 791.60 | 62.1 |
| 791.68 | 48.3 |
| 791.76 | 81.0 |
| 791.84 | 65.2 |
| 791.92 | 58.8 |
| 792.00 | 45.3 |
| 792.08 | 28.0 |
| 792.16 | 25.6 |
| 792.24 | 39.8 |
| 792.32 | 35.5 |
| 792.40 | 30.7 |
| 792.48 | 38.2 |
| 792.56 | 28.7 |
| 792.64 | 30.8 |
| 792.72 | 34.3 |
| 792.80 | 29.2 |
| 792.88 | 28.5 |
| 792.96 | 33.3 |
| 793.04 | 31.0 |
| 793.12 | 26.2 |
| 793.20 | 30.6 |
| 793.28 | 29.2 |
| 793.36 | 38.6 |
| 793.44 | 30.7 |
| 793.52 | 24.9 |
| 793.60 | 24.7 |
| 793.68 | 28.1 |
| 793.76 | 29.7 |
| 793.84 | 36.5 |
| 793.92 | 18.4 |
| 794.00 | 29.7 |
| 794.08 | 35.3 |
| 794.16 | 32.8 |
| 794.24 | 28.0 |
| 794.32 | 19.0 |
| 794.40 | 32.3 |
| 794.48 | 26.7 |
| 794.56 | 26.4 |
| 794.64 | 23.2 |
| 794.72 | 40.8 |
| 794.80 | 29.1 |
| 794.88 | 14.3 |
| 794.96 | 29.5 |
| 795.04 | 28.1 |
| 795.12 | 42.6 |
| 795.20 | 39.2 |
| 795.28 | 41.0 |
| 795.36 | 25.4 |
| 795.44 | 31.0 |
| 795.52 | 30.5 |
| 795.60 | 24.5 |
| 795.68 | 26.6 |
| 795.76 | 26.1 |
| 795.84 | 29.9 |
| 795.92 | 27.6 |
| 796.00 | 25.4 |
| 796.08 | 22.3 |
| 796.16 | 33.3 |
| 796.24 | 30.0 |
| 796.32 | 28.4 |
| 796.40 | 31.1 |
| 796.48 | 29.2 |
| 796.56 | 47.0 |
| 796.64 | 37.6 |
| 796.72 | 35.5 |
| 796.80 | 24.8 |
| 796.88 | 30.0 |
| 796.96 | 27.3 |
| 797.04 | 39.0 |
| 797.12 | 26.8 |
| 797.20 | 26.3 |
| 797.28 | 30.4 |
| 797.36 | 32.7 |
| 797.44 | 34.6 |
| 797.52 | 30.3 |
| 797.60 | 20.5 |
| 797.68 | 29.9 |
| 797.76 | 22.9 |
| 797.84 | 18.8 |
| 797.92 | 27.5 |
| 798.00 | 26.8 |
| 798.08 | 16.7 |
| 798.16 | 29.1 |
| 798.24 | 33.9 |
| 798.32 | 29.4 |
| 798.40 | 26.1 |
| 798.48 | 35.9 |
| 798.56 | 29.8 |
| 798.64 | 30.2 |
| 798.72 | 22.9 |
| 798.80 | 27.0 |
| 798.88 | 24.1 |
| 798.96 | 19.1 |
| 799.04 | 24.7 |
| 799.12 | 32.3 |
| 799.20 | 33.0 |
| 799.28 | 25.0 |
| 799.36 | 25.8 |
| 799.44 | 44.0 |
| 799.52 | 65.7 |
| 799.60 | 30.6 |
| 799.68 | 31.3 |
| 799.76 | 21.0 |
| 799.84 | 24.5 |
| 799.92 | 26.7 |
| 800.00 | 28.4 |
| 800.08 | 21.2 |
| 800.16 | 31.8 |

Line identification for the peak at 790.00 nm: [S II] 6716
